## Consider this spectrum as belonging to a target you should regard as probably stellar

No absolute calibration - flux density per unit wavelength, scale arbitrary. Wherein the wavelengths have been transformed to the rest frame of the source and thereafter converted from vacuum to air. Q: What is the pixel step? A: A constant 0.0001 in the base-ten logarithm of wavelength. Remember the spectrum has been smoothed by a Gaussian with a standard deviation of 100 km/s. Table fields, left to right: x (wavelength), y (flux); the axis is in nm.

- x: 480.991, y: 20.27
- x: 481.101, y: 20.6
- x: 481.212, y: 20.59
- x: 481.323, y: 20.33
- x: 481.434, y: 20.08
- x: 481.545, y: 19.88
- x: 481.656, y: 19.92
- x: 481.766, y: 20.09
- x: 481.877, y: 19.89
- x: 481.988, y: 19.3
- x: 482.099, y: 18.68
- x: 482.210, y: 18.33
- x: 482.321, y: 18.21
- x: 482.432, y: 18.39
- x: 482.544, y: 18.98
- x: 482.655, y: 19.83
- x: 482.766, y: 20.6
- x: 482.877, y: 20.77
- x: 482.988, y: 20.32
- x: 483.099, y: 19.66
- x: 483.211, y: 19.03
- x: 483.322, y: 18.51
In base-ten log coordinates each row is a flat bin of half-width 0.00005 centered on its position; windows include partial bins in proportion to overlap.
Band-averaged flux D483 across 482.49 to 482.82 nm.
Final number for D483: 19.8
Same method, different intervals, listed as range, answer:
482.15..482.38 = 18.3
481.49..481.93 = 20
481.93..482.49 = 18.6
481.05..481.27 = 20.6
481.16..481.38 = 20.4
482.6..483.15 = 20.3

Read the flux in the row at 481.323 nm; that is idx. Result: 20.33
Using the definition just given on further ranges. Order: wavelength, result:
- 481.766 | 20.09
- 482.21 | 18.33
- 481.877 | 19.89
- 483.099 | 19.66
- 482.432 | 18.39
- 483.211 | 19.03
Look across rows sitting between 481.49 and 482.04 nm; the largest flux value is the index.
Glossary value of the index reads 20.09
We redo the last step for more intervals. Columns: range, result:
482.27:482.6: 18.98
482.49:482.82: 20.6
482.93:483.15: 20.32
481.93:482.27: 19.3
